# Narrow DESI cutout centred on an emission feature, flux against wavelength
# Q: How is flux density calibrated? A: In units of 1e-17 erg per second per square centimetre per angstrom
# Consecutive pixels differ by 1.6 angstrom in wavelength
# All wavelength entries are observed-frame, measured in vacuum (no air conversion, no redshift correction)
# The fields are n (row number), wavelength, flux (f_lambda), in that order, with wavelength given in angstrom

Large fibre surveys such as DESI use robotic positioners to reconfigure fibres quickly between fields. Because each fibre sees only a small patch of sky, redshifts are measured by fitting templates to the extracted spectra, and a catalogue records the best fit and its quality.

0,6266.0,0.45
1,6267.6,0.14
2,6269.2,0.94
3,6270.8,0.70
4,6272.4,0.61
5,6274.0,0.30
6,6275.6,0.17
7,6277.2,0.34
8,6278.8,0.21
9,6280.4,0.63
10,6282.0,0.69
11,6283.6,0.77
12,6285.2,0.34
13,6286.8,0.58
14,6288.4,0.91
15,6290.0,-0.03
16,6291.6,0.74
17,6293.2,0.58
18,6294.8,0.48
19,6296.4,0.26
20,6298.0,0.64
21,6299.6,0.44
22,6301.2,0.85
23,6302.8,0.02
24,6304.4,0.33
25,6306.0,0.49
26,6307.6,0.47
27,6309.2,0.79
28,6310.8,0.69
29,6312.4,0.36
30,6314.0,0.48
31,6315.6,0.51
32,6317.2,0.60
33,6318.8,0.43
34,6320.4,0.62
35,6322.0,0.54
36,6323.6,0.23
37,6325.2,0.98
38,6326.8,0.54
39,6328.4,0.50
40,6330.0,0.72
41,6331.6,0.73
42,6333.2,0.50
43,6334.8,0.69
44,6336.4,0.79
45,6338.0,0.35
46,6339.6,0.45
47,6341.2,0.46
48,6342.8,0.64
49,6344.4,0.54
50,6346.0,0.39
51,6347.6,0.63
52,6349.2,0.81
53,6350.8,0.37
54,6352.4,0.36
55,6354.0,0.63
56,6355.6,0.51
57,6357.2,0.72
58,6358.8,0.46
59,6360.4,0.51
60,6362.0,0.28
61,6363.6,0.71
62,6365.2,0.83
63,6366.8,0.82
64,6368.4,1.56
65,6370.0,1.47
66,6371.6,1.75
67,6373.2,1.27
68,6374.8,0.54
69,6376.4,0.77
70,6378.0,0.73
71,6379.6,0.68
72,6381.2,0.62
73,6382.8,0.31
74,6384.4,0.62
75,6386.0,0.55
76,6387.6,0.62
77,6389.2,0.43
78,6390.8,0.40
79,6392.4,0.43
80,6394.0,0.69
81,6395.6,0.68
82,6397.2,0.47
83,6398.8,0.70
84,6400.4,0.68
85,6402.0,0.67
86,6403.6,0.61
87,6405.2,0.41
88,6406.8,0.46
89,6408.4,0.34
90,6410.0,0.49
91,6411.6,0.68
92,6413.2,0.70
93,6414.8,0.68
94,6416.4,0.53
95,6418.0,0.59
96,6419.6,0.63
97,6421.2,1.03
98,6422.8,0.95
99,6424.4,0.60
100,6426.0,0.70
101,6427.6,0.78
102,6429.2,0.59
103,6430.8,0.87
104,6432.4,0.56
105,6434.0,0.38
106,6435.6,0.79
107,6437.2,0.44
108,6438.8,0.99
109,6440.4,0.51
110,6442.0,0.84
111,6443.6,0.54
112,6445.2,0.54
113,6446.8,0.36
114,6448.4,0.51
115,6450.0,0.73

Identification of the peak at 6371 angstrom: [O II]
